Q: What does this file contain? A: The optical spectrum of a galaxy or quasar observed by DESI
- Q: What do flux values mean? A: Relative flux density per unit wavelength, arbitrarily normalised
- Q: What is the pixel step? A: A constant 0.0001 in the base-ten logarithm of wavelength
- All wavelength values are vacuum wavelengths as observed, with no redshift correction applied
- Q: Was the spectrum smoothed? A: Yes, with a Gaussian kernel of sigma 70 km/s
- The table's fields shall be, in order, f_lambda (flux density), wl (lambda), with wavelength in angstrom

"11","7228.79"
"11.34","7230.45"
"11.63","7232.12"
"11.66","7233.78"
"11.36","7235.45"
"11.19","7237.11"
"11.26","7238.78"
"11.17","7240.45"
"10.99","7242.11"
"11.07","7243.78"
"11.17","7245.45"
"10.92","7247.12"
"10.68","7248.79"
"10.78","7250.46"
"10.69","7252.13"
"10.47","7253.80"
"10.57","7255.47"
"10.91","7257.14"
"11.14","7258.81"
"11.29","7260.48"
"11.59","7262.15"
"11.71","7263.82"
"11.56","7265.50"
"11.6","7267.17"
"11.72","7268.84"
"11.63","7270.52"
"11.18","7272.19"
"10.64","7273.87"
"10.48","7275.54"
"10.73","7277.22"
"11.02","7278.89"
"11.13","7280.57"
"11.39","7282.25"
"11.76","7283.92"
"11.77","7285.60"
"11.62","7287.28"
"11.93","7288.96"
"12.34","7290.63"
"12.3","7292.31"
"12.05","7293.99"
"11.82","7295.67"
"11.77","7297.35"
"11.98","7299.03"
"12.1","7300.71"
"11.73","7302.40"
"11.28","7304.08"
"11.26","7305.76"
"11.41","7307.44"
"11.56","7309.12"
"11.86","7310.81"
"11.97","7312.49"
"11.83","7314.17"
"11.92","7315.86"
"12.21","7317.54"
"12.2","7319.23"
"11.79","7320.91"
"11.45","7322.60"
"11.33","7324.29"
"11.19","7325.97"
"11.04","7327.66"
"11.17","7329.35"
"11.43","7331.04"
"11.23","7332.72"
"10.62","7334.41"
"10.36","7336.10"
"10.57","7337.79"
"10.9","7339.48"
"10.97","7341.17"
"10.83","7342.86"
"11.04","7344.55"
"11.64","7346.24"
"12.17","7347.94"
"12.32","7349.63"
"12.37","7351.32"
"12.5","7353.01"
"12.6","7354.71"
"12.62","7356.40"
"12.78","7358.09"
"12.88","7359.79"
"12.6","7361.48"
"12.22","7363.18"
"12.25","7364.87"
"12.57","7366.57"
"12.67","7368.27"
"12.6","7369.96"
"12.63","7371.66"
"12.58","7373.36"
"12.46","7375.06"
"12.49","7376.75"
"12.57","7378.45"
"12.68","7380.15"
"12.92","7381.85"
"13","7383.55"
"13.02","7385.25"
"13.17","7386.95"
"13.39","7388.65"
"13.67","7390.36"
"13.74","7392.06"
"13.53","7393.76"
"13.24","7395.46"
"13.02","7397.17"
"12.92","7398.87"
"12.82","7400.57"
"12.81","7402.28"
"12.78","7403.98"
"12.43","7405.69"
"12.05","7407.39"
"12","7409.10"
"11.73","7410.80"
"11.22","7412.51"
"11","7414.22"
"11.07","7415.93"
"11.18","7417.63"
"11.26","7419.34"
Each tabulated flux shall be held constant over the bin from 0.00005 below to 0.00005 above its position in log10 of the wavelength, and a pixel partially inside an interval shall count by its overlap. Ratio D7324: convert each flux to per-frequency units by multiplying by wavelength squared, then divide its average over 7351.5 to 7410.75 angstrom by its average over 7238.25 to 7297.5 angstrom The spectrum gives 1.16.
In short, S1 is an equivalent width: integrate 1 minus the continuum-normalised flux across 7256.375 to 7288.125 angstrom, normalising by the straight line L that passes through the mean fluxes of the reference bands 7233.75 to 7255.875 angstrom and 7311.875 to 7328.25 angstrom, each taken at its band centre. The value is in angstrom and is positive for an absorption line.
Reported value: -0.2 angstrom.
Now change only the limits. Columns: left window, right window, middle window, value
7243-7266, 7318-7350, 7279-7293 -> -0.8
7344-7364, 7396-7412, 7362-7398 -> -1.3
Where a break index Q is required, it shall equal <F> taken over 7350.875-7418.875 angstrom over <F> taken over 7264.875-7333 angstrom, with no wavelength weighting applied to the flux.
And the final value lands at 1.09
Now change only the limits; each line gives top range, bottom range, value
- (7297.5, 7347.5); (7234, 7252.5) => 1.03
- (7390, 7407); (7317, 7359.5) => 1.13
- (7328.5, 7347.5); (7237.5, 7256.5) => 1.01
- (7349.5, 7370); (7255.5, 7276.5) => 1.11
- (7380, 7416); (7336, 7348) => 1.15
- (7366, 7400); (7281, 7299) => 1.09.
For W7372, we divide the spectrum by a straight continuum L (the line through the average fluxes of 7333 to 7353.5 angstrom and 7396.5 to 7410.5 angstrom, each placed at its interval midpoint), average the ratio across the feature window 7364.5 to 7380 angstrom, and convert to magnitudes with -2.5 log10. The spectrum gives -0.055 mag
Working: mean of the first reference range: 11.3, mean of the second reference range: 12.6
